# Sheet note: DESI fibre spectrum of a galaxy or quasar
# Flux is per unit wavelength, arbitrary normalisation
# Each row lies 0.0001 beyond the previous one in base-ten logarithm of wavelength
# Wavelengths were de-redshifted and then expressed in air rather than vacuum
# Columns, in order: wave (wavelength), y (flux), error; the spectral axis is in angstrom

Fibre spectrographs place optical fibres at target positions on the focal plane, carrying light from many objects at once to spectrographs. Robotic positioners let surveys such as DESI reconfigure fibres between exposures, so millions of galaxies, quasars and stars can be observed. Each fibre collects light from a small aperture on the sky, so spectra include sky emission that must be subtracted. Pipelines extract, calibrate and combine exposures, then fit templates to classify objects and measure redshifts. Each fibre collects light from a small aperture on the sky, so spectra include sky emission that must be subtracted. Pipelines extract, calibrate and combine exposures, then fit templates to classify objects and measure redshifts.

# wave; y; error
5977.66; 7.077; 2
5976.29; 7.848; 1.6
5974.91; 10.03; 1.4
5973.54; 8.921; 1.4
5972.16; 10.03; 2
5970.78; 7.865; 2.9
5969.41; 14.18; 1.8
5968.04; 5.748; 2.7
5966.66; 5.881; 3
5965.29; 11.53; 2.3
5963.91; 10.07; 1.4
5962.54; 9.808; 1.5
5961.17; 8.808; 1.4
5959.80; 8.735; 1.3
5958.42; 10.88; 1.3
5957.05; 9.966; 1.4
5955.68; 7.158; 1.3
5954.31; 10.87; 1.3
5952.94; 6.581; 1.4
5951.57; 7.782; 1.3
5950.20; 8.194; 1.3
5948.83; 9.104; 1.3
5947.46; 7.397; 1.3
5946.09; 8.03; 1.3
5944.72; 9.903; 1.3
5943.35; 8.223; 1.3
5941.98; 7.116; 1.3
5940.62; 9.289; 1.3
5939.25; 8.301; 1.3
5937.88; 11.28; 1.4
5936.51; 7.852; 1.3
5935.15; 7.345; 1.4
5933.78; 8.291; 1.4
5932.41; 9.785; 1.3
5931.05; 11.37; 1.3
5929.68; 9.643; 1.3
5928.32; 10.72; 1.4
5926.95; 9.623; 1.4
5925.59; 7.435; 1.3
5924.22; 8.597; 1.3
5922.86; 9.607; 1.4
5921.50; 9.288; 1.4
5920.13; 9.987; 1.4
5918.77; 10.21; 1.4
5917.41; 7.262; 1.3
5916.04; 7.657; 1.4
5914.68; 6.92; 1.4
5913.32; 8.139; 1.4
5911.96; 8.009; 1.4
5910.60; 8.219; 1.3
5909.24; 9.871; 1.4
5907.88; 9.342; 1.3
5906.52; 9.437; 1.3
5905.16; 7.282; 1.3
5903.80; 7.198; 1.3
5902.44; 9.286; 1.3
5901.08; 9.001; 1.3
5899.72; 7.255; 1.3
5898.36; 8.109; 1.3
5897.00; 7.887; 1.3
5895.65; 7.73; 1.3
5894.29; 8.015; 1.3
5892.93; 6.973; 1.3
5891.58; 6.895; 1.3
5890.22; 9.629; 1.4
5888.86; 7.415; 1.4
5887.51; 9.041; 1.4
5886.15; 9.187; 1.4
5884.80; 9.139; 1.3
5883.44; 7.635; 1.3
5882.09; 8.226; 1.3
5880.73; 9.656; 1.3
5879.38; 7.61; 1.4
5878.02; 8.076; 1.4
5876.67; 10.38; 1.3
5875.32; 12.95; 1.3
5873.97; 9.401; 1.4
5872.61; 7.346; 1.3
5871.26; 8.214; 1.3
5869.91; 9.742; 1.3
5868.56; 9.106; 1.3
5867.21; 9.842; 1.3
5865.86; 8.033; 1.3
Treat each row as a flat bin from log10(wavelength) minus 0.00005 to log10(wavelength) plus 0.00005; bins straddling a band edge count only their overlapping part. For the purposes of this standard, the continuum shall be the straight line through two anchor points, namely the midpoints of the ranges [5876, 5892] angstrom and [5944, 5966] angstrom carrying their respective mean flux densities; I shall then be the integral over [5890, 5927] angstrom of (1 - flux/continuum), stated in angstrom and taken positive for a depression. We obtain 1.70 angstrom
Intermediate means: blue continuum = 8.6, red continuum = 9.05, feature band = 8.35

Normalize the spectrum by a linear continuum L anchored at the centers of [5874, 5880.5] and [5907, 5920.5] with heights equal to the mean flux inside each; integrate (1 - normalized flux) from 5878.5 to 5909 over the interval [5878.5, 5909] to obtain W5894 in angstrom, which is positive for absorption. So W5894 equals 2.9 angstrom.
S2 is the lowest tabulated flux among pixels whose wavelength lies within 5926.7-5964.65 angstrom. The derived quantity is 6.581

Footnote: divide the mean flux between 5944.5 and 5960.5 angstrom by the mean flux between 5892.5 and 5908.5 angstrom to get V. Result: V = 1.1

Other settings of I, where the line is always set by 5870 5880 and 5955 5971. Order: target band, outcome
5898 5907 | 1.0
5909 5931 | 0.8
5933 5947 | 1.0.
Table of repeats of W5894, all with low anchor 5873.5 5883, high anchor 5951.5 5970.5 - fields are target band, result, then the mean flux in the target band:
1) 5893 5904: 1.56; 8.03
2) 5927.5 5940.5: -0.20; 9.39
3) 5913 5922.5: 0.77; 8.55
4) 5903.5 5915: 1.21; 8.35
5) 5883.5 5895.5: 1.49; 8.22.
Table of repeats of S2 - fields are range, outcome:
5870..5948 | 6.895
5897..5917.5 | 6.92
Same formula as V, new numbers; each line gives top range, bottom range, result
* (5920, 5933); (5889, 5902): 1.21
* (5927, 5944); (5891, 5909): 1.13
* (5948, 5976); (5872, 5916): 1.07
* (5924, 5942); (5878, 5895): 1.10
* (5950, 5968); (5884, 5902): 1.08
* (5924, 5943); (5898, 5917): 1.10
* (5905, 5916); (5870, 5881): 0.91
